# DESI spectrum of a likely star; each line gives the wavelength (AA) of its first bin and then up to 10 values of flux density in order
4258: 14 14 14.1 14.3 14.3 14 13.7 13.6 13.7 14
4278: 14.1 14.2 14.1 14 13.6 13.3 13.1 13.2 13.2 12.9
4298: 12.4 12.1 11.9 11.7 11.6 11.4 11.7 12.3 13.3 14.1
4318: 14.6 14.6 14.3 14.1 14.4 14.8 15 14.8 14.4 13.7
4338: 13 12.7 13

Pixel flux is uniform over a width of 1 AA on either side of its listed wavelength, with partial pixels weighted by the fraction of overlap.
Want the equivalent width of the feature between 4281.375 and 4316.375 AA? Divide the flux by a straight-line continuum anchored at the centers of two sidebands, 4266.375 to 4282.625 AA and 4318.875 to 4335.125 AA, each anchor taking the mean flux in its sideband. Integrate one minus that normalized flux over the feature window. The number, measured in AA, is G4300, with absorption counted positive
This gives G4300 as 3.6 AA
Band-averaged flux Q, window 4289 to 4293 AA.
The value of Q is 13.1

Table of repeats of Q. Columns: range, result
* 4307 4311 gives 11.6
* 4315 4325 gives 14.3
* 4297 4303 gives 12.1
